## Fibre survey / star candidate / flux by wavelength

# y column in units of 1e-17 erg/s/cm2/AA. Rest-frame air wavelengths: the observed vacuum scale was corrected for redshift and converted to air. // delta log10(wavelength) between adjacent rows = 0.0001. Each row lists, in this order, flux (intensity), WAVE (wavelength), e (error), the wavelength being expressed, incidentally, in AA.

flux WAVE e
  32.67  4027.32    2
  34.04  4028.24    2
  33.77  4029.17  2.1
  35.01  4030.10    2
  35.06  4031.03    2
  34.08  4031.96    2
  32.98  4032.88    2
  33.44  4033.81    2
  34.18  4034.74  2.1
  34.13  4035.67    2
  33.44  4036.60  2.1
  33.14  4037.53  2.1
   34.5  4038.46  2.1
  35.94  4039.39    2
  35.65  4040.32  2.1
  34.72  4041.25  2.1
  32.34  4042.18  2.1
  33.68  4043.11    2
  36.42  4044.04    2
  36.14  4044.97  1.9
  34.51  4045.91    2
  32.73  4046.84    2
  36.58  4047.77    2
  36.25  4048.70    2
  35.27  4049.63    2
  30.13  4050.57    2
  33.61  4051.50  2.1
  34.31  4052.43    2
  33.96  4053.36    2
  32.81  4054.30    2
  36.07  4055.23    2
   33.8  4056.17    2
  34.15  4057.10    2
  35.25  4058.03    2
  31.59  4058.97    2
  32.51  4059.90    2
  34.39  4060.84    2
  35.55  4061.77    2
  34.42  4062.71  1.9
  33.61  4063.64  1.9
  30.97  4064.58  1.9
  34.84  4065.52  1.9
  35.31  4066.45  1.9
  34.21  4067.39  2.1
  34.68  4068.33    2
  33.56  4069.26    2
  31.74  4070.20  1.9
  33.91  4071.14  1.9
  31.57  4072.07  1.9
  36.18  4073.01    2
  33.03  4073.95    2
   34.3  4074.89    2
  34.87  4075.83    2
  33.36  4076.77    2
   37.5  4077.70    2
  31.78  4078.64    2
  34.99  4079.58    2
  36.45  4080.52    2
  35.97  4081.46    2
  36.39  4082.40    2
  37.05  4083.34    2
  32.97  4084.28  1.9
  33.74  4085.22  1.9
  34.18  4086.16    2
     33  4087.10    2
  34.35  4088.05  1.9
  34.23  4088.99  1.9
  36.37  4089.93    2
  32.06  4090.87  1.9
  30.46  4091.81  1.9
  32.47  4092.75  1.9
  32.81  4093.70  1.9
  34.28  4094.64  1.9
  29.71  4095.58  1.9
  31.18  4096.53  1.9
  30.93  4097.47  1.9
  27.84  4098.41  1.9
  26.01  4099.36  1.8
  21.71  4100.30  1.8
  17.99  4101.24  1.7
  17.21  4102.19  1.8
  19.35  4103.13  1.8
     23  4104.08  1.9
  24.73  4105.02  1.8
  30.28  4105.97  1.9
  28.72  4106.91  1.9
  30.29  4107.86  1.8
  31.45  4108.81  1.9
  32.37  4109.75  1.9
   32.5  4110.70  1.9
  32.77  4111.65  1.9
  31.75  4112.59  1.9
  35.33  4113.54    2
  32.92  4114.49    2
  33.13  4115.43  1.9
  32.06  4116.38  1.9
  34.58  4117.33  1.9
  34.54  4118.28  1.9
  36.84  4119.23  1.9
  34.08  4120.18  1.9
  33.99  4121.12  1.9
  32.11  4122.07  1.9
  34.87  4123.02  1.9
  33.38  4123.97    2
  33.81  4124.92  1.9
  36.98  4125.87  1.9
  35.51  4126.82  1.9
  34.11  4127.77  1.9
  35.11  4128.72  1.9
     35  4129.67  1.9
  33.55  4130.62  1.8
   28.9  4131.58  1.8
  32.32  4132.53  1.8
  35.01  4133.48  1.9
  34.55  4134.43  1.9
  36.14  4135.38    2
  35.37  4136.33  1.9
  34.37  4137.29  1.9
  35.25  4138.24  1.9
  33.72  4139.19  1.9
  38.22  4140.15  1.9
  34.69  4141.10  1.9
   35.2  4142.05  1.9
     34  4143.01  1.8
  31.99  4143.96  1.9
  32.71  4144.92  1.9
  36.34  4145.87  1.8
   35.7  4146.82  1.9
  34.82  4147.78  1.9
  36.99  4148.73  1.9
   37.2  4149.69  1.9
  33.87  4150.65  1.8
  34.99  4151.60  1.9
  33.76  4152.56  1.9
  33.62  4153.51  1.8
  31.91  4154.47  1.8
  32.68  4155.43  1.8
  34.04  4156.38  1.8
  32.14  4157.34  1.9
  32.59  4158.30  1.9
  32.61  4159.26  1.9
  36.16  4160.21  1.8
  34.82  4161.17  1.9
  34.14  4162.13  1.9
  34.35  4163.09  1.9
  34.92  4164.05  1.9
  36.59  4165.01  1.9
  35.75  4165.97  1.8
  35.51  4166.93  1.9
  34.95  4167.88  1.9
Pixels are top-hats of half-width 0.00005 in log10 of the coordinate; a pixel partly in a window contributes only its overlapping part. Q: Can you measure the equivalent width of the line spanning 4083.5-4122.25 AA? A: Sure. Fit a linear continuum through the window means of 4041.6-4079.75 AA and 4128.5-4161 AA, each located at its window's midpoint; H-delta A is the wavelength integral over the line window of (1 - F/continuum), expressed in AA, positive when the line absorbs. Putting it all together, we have 3.8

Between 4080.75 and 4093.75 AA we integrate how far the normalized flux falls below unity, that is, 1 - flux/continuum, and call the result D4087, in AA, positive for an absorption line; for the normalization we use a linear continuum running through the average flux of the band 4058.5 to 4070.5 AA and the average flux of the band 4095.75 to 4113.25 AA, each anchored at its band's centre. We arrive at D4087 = -1.7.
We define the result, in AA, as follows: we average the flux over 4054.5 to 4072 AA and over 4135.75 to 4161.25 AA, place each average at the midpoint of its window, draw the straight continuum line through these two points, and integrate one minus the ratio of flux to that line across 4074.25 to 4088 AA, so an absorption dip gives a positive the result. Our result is -0.3 AA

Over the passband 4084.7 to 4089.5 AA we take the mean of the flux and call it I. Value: 33.9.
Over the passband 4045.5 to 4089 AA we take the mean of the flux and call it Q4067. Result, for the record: 34.2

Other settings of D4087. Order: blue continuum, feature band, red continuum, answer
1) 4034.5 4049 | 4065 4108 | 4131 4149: 3.8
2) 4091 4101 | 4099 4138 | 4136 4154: 0.7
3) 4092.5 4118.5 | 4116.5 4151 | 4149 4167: -2.8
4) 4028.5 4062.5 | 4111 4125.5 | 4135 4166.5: 0.3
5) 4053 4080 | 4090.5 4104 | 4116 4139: 2.7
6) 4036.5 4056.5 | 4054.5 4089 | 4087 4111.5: -2.7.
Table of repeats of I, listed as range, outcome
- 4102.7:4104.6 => 21.3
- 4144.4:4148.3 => 34.9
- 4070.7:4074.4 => 33.7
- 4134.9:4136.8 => 35.8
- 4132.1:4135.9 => 34.6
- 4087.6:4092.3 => 33.6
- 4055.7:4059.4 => 33.7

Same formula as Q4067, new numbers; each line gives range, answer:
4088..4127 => 30.9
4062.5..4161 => 32.9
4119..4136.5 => 34.3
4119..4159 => 34.3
